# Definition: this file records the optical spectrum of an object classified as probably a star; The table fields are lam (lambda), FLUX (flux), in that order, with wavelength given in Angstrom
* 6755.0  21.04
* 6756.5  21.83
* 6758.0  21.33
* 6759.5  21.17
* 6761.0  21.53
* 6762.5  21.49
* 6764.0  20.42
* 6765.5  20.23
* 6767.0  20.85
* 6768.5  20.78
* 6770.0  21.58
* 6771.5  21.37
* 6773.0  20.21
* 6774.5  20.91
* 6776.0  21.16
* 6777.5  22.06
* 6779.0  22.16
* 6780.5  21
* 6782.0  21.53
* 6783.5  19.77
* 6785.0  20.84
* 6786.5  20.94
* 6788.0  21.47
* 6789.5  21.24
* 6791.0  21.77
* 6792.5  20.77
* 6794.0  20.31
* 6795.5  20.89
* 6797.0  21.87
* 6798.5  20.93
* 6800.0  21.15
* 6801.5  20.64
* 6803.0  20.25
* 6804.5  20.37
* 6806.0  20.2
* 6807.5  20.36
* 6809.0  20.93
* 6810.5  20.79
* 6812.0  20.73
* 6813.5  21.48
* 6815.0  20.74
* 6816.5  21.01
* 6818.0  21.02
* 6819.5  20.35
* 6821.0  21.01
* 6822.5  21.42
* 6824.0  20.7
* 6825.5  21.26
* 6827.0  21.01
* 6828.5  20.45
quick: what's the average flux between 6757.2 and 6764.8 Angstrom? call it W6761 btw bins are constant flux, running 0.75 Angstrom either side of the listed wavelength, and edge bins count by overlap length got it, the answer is 21.2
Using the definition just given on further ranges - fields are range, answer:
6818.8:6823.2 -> 20.9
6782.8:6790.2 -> 20.9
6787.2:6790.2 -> 21.3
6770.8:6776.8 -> 20.9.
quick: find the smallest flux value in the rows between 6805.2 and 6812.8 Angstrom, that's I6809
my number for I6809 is 20.2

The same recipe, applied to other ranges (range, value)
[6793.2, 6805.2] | 20.25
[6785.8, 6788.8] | 20.94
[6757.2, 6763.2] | 21.17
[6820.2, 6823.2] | 21.01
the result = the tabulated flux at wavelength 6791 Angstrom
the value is 21.77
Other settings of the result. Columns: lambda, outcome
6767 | 20.85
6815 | 20.74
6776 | 21.16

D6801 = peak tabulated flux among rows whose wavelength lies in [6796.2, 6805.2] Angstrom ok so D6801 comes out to 21.87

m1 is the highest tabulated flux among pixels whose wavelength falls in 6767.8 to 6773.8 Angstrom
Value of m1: 21.58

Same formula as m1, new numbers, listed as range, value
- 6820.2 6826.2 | 21.42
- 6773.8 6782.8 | 22.16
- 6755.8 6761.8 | 21.83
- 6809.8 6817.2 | 21.48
